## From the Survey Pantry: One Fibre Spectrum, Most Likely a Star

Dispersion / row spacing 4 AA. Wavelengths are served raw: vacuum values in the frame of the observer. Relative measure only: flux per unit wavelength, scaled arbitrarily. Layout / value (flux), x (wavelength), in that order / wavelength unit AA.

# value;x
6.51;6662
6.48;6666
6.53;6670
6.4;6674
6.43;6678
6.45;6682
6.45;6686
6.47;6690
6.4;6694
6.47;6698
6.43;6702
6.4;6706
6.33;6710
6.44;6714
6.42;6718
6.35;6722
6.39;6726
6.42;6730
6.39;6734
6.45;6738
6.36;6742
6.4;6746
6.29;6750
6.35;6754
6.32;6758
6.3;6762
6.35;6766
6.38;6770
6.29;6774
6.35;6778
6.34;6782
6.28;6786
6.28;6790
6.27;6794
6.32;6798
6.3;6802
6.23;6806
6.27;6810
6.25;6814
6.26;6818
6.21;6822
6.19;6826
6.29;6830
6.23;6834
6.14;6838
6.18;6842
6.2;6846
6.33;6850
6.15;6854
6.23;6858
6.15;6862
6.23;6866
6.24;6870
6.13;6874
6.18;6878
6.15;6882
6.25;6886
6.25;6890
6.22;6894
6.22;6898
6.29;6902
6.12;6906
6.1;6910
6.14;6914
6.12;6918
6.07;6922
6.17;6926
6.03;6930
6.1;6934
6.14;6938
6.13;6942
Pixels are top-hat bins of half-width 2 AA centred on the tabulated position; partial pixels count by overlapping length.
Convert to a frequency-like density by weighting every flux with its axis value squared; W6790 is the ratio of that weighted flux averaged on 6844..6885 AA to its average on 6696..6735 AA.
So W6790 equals 1.01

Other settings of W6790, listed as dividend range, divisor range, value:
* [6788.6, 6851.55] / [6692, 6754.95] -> 1.01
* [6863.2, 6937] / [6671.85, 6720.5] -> 1.02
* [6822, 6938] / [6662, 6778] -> 1.01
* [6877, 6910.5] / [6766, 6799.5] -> 1.01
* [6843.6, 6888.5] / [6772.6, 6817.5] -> 1.01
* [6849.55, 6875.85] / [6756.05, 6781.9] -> 1.01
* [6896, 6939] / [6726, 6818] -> 1.01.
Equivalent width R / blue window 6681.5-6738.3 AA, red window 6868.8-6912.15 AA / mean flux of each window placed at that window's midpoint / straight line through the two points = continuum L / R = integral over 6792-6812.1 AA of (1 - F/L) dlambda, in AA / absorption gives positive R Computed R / 0.1 AA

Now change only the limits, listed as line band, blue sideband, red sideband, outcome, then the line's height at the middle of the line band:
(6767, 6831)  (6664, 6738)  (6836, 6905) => 0.2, 6.3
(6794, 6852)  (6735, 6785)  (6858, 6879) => 0.1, 6.26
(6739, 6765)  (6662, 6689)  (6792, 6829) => 0.0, 6.35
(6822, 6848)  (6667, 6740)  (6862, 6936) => 0.2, 6.25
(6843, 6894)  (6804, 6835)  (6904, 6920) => -0.3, 6.18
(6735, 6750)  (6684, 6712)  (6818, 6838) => -0.1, 6.35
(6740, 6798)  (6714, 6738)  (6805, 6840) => 0.0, 6.33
